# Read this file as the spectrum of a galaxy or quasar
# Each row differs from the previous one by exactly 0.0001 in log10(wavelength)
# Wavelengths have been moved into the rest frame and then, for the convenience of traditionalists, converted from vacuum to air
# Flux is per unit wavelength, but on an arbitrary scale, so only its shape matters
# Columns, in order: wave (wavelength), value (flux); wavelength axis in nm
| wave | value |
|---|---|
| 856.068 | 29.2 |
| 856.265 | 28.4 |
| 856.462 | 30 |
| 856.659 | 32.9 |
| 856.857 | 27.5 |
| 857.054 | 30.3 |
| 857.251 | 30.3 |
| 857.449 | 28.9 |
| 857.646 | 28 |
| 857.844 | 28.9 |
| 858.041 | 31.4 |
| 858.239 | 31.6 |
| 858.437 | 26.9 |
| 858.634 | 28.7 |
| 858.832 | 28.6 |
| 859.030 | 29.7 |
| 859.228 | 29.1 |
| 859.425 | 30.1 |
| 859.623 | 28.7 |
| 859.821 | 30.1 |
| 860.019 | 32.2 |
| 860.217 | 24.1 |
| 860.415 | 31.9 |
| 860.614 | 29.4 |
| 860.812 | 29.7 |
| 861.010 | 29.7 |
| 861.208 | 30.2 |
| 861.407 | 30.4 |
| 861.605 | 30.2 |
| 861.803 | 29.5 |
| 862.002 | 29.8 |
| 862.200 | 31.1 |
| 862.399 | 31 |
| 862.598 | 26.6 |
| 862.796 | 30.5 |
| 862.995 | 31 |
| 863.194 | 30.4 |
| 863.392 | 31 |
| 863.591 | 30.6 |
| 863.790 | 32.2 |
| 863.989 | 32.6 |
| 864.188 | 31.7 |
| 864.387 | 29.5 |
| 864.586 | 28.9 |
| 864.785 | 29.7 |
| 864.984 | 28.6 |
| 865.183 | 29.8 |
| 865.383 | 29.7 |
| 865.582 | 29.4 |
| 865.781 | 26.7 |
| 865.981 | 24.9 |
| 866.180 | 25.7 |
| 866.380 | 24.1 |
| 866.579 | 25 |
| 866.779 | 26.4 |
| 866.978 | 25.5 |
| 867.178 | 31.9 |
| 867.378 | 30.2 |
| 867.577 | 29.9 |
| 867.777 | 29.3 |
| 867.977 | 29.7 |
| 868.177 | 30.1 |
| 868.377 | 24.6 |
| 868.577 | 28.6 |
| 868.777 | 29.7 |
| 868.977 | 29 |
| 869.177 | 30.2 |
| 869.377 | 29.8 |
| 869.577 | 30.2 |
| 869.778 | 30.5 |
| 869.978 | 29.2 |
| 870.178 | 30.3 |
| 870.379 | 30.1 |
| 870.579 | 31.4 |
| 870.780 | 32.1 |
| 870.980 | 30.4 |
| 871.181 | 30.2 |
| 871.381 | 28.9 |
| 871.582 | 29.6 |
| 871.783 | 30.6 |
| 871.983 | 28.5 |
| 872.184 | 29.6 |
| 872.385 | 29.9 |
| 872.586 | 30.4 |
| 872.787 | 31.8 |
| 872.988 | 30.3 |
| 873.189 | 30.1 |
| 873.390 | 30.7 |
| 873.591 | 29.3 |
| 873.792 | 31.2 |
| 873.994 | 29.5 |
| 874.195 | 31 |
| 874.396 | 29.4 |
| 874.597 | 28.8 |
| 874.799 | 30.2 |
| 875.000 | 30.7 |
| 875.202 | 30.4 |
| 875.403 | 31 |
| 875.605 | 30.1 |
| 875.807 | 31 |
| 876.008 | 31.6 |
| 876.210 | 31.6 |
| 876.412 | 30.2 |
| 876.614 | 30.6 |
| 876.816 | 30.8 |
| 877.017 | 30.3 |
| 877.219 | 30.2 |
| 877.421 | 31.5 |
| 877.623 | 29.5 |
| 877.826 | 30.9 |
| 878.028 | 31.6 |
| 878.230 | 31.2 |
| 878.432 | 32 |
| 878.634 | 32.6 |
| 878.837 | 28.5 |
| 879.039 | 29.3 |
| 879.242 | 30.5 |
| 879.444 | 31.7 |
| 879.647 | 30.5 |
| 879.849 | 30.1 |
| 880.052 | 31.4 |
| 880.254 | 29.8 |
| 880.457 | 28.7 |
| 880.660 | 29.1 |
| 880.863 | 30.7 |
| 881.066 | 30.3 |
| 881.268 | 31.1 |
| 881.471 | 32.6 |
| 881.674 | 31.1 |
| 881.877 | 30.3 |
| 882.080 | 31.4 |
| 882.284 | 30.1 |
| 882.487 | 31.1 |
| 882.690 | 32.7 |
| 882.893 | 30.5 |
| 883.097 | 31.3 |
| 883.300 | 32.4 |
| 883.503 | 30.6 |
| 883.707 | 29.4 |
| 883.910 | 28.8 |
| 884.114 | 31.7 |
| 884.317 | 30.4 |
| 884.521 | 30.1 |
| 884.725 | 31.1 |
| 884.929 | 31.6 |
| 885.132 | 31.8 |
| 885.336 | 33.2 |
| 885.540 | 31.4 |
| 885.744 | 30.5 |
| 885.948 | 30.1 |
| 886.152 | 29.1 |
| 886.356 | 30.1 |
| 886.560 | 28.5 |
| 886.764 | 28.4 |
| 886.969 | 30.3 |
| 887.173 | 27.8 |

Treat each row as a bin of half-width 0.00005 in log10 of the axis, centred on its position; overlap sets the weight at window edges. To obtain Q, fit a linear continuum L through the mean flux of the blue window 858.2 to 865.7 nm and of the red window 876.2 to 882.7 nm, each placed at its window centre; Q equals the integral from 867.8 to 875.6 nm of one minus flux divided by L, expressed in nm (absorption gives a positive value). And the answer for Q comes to 0.10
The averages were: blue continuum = 29.8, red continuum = 30.7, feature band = 29.9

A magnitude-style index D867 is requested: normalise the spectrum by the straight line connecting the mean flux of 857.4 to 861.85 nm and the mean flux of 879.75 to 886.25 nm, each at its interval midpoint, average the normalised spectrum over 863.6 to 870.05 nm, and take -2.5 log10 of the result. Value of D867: 0.04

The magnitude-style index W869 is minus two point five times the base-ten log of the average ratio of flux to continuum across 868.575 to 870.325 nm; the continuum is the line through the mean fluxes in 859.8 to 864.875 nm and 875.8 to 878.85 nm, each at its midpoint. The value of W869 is 0.03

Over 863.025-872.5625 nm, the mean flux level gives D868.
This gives 29.3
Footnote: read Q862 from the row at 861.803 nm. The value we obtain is 29.5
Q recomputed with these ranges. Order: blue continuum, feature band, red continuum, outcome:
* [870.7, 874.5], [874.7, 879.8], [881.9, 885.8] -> -0.03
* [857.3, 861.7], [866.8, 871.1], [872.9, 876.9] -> 0.07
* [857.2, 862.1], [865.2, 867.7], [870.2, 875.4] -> 0.20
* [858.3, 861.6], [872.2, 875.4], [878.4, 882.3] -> -0.01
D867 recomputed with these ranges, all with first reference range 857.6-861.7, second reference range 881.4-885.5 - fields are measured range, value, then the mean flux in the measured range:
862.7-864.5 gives -0.045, 31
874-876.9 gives 0.003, 30.5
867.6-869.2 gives 0.045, 28.9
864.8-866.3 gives 0.077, 27.9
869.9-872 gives 0.003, 30.2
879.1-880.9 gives 0.023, 30.2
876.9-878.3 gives -0.001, 30.7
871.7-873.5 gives 0.006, 30.2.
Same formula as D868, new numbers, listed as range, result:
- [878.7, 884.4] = 30.6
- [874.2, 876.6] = 30.5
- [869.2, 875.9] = 30.2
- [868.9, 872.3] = 30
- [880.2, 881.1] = 29.6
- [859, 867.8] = 29.3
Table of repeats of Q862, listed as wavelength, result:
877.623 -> 29.5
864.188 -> 31.7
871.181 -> 30.2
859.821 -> 30.1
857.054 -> 30.3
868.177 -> 30.1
